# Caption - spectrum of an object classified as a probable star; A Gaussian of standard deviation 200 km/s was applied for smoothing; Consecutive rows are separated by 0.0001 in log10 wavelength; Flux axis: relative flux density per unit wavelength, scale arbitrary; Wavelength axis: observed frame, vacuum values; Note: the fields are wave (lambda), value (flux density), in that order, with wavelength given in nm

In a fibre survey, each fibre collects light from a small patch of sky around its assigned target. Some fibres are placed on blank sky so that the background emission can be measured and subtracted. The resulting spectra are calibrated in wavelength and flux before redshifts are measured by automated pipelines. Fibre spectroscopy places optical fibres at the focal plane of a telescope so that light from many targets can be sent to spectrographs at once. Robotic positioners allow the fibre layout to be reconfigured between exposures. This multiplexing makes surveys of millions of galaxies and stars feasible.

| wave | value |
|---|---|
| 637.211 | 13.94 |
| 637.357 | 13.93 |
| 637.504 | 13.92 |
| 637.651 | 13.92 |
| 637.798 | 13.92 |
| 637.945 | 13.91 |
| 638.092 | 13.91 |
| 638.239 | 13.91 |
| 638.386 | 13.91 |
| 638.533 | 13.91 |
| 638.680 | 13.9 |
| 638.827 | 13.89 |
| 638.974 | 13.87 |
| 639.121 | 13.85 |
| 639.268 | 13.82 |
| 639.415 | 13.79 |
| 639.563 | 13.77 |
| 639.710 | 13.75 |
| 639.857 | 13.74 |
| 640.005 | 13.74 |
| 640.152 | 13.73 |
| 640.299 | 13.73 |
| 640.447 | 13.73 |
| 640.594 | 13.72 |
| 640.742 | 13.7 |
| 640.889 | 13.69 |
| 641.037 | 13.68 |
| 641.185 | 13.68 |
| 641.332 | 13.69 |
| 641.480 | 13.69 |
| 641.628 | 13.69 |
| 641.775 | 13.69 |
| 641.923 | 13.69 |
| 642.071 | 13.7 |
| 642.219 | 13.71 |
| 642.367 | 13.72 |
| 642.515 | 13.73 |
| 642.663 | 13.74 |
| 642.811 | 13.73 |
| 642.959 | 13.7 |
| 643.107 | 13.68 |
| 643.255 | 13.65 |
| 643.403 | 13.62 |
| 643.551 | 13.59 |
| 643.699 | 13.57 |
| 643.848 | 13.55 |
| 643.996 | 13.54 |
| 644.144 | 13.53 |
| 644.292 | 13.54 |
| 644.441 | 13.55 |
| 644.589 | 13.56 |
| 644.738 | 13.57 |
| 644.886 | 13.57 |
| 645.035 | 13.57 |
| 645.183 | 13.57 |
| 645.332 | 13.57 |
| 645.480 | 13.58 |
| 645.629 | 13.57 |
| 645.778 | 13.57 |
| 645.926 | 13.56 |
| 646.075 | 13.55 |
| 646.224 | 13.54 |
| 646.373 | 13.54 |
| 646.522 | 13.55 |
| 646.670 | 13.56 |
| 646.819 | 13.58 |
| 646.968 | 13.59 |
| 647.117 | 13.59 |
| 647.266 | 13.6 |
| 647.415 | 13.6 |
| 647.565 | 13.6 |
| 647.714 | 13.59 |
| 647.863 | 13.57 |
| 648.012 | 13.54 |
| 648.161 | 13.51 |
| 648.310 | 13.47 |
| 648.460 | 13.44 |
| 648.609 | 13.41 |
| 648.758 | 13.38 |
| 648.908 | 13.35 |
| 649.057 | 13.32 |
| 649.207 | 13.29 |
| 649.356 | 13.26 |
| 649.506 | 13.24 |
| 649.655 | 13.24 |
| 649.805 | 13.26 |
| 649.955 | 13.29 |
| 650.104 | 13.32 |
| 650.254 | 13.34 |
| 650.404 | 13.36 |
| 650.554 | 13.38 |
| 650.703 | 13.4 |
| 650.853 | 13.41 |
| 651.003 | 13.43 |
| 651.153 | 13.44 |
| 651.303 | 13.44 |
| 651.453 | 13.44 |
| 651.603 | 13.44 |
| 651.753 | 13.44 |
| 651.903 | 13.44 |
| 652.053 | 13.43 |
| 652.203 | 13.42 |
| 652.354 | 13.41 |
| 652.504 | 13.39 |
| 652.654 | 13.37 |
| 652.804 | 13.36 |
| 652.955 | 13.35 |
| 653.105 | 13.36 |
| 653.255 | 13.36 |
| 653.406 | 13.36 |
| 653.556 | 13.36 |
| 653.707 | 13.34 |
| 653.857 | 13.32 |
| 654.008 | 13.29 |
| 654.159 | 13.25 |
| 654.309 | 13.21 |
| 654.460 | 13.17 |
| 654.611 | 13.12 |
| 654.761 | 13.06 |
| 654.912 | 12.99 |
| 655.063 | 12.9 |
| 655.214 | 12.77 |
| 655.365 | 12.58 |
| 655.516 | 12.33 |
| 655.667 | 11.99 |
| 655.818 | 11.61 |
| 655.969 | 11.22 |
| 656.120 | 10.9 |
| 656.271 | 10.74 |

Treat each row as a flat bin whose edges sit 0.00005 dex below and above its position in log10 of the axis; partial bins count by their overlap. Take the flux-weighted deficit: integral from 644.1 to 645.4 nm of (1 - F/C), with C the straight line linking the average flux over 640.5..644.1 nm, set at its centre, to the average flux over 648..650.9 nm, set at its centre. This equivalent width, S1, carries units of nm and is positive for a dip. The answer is 0.00 nm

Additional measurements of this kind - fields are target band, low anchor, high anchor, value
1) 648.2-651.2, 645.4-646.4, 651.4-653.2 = 0.03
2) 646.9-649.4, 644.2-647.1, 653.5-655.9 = -0.02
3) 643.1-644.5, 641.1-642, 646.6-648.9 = 0.01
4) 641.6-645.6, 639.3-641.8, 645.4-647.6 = 0.01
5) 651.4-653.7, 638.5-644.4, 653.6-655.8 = -0.06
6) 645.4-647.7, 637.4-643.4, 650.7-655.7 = -0.01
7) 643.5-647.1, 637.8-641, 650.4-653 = 0.01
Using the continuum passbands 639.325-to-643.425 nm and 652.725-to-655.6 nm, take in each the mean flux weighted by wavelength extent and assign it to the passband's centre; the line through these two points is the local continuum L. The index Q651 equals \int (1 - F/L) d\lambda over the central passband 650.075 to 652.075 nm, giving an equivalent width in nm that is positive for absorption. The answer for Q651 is -0.02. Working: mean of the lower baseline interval 13.7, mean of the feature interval 13.4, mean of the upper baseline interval 13.1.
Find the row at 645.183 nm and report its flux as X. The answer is 13.57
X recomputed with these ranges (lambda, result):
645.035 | 13.57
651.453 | 13.44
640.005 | 13.74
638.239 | 13.91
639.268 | 13.82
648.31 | 13.47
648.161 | 13.51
